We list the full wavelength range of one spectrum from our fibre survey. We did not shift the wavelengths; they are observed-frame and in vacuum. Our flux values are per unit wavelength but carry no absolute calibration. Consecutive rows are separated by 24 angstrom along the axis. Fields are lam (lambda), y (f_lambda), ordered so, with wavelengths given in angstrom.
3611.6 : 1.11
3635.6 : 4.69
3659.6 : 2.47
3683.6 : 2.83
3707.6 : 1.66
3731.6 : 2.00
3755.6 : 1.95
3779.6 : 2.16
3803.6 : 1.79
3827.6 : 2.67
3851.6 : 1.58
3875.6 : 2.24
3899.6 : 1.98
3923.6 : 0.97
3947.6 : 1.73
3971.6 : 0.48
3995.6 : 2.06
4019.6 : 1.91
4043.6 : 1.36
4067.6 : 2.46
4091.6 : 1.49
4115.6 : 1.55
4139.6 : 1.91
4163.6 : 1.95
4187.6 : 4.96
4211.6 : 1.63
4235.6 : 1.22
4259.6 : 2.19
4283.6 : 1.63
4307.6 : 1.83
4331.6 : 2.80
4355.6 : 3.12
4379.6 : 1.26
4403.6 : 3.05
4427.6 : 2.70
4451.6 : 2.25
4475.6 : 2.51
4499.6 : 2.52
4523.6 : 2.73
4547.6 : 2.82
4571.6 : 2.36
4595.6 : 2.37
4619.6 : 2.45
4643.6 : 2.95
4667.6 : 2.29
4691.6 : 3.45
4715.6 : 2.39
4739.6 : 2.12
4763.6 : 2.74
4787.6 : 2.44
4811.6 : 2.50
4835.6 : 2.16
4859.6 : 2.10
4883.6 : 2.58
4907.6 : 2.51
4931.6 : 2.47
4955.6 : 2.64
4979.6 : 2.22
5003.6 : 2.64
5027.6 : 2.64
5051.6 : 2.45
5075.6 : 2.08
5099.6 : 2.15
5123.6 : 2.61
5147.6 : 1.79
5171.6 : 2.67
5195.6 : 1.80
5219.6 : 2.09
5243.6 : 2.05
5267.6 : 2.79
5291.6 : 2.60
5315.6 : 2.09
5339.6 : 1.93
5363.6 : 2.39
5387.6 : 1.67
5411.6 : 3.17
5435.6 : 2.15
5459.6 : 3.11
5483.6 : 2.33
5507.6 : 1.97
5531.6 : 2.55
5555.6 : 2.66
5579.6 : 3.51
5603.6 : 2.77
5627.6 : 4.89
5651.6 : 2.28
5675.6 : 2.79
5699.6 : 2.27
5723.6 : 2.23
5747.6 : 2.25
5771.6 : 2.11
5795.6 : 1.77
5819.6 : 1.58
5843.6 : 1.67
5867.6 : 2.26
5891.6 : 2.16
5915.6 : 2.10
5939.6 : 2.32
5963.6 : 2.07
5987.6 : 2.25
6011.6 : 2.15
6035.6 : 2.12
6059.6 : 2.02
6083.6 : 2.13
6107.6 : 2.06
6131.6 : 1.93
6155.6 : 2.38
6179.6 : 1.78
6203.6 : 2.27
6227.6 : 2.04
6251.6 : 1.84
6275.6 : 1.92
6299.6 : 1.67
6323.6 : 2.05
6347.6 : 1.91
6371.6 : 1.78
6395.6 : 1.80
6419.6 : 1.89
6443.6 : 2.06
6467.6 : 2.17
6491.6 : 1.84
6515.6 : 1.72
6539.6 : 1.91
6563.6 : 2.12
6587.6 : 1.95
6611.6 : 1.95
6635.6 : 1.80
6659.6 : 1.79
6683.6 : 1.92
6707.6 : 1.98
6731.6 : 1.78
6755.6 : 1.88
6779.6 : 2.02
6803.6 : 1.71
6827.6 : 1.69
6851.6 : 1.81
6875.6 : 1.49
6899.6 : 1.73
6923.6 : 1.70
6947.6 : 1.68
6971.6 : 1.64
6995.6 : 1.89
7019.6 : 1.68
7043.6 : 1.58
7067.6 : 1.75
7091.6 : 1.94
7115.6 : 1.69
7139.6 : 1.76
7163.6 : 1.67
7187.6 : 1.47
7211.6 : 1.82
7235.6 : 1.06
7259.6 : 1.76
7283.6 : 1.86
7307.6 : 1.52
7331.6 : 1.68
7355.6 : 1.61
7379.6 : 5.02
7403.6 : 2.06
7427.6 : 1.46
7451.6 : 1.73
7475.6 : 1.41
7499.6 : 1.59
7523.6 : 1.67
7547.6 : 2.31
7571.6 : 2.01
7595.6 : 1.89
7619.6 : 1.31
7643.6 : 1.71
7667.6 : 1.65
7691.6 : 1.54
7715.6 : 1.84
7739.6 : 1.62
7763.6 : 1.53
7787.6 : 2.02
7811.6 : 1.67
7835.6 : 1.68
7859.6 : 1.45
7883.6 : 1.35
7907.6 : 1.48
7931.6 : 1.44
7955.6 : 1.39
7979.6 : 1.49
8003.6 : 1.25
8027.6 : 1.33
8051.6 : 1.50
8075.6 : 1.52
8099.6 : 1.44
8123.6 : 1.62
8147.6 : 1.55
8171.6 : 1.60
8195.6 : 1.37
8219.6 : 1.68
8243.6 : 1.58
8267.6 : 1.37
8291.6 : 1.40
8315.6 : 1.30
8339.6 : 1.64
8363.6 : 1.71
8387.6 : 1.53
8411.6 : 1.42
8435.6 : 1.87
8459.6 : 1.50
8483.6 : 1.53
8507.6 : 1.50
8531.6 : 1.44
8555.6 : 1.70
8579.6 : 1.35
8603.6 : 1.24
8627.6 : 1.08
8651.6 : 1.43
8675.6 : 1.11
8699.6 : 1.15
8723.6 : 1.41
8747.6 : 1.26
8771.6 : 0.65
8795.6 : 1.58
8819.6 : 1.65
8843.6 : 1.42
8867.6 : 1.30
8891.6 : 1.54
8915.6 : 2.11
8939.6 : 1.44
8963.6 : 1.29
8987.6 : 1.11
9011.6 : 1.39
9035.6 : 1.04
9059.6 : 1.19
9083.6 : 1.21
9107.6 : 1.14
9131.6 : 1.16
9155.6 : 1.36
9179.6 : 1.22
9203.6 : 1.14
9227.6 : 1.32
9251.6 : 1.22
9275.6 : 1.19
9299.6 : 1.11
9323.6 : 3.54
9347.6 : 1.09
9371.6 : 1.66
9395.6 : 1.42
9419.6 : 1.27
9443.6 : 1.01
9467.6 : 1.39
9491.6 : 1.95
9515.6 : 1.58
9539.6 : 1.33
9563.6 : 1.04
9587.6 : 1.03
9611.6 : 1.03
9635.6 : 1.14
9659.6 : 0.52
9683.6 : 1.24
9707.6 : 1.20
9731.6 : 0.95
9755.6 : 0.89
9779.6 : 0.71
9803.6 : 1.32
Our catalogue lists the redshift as 0.124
